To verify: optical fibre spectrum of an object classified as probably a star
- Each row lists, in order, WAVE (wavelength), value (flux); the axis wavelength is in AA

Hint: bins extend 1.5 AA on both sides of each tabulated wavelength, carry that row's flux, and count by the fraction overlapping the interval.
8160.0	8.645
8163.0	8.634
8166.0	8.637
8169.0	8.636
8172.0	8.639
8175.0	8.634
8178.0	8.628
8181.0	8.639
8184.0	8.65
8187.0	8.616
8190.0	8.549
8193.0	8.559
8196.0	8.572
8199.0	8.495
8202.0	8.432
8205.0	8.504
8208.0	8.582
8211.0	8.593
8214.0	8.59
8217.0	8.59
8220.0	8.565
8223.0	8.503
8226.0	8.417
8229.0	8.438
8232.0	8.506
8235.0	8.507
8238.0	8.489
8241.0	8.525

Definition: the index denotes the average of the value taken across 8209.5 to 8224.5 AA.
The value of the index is 8.57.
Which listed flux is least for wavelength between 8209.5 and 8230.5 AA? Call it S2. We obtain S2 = 8.417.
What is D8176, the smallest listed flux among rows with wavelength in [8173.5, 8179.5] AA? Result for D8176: 8.628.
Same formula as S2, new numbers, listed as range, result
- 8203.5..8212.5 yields 8.504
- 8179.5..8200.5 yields 8.495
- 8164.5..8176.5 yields 8.634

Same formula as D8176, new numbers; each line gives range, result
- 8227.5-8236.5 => 8.438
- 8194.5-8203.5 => 8.432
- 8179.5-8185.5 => 8.639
